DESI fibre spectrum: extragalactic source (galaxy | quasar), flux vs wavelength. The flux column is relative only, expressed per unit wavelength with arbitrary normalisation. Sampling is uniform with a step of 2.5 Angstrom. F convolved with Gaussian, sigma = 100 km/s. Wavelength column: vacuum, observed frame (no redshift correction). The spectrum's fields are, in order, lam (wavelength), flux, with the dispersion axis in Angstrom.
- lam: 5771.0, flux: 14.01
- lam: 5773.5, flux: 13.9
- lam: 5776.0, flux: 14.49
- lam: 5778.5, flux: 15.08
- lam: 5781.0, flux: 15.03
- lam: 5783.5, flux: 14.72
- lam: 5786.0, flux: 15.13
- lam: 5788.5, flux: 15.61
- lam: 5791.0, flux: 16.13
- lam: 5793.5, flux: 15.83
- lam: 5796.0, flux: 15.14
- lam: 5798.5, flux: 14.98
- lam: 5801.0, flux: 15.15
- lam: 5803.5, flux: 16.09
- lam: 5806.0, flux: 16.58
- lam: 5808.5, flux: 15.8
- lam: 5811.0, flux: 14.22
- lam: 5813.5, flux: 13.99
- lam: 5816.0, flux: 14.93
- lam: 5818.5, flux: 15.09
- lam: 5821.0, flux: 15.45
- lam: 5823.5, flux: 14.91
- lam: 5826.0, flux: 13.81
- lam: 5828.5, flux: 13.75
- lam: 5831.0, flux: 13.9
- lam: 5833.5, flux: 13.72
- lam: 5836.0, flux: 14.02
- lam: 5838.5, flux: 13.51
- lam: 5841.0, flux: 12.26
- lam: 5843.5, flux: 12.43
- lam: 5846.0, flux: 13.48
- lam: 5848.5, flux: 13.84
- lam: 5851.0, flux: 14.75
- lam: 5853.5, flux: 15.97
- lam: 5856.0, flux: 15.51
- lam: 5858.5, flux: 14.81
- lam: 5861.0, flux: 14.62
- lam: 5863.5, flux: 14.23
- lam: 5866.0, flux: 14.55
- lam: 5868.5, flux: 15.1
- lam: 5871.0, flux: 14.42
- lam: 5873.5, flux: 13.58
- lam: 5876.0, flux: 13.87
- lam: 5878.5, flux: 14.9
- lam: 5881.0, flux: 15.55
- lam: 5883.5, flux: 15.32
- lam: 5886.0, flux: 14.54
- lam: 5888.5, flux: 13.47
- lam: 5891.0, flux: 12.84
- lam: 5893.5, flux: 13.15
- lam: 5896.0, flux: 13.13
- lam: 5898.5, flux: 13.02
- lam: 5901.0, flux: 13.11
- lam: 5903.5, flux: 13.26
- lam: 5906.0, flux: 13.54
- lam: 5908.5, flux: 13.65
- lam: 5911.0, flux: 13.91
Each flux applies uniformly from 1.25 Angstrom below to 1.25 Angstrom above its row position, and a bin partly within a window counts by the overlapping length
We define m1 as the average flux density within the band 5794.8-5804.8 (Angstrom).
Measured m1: 15.3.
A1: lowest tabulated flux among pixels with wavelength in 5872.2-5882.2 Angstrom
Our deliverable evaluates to 13.58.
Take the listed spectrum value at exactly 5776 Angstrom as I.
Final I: 14.49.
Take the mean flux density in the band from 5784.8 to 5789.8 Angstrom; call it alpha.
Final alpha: 15.4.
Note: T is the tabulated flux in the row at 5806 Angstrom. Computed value 16.58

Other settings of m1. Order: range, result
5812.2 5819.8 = 14.7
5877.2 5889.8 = 14.7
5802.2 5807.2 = 16.3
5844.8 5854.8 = 14.5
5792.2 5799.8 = 15.3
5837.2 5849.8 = 13.1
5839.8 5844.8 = 12.4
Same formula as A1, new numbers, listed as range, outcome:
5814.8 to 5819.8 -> 14.93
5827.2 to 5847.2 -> 12.26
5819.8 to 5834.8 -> 13.72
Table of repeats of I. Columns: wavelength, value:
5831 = 13.9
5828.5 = 13.75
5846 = 13.48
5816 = 14.93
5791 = 16.13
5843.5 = 12.43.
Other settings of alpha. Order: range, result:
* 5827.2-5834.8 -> 13.8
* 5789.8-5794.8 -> 16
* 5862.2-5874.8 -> 14.4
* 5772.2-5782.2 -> 14.6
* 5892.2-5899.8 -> 13.1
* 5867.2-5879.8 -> 14.4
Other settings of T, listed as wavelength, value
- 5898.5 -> 13.02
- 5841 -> 12.26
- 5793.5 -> 15.83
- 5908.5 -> 13.65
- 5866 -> 14.55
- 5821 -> 15.45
